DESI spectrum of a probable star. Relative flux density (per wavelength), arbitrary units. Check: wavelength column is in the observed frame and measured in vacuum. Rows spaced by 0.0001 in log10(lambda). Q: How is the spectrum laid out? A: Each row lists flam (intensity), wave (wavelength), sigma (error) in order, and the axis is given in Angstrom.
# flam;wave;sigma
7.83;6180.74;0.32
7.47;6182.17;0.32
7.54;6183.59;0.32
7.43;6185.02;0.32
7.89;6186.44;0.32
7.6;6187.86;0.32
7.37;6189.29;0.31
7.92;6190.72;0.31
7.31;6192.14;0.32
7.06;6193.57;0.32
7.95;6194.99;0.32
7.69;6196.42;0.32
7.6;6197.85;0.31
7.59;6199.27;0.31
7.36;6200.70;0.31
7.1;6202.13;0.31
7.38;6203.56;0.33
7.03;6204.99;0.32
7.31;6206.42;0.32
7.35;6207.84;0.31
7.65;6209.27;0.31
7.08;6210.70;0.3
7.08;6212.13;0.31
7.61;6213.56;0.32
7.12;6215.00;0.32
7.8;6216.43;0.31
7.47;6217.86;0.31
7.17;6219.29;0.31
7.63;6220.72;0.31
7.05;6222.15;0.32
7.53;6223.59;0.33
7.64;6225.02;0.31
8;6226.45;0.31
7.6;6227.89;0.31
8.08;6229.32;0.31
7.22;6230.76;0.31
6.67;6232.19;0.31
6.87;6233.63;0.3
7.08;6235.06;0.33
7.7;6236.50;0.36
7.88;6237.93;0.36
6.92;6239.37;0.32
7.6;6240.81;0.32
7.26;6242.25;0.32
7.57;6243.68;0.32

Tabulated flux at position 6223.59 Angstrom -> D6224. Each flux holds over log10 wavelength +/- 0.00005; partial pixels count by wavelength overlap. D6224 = 7.53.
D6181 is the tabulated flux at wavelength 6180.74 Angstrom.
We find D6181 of 7.83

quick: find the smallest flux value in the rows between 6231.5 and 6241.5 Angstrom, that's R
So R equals 6.67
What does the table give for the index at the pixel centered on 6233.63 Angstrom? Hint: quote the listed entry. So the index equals 6.87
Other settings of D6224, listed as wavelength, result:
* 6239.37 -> 6.92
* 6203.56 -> 7.38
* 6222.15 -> 7.05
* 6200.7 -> 7.36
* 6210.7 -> 7.08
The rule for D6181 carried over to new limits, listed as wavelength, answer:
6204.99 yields 7.03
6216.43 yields 7.8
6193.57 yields 7.06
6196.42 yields 7.69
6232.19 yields 6.67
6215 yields 7.12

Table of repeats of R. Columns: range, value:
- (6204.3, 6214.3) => 7.03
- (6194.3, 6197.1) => 7.69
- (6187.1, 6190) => 7.37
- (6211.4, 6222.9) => 7.05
